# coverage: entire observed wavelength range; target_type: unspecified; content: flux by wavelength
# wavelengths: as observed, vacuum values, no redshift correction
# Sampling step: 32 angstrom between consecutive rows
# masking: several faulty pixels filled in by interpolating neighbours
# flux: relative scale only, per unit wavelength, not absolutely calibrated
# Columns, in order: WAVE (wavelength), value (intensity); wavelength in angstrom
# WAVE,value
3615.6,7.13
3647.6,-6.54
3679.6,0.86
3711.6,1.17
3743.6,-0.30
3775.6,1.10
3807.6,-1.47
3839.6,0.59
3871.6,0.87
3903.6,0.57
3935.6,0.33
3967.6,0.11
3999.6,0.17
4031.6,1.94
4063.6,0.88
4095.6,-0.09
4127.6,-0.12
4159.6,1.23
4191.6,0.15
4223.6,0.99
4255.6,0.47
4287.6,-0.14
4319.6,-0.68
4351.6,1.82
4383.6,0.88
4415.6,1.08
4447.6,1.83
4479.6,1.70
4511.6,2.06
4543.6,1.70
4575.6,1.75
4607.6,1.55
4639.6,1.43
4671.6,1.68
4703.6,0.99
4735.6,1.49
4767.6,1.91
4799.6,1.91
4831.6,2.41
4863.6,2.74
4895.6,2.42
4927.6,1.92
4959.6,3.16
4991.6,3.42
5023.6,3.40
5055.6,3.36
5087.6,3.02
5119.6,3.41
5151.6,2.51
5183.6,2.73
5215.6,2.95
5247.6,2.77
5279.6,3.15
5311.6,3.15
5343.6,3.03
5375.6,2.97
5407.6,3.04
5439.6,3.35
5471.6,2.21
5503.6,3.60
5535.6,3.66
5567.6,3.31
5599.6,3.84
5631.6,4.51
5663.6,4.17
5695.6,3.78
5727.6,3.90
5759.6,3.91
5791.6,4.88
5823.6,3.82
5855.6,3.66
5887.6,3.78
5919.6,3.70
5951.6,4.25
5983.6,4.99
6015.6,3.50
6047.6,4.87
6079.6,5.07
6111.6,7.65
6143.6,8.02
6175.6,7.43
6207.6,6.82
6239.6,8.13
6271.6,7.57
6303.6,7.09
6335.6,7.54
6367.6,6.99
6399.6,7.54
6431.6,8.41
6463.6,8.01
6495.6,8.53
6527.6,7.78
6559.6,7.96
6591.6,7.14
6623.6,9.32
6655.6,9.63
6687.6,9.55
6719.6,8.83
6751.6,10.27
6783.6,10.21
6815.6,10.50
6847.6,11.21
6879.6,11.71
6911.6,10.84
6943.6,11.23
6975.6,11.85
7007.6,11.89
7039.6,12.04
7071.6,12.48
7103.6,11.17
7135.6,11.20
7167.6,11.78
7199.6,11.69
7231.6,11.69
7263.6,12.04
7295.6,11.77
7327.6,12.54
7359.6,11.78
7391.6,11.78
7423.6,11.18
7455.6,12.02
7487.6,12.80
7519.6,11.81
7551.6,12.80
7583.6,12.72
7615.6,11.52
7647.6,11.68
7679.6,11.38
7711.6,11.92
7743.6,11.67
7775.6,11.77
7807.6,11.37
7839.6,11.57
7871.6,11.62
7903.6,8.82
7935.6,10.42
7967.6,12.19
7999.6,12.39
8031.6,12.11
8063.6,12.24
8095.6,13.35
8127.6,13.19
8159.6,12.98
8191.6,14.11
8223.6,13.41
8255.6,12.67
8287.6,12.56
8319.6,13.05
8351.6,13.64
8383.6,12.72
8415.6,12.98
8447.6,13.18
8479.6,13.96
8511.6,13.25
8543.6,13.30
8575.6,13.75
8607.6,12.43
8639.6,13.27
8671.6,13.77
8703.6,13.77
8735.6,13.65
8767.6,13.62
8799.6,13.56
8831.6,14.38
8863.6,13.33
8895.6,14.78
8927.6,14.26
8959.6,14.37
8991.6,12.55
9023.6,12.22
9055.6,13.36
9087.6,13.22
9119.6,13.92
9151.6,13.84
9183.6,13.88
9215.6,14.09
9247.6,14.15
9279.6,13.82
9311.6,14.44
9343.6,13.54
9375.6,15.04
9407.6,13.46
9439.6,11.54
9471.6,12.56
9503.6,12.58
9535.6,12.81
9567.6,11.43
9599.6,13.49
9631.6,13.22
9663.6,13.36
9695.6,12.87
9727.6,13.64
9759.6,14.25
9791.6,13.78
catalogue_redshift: 0.53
